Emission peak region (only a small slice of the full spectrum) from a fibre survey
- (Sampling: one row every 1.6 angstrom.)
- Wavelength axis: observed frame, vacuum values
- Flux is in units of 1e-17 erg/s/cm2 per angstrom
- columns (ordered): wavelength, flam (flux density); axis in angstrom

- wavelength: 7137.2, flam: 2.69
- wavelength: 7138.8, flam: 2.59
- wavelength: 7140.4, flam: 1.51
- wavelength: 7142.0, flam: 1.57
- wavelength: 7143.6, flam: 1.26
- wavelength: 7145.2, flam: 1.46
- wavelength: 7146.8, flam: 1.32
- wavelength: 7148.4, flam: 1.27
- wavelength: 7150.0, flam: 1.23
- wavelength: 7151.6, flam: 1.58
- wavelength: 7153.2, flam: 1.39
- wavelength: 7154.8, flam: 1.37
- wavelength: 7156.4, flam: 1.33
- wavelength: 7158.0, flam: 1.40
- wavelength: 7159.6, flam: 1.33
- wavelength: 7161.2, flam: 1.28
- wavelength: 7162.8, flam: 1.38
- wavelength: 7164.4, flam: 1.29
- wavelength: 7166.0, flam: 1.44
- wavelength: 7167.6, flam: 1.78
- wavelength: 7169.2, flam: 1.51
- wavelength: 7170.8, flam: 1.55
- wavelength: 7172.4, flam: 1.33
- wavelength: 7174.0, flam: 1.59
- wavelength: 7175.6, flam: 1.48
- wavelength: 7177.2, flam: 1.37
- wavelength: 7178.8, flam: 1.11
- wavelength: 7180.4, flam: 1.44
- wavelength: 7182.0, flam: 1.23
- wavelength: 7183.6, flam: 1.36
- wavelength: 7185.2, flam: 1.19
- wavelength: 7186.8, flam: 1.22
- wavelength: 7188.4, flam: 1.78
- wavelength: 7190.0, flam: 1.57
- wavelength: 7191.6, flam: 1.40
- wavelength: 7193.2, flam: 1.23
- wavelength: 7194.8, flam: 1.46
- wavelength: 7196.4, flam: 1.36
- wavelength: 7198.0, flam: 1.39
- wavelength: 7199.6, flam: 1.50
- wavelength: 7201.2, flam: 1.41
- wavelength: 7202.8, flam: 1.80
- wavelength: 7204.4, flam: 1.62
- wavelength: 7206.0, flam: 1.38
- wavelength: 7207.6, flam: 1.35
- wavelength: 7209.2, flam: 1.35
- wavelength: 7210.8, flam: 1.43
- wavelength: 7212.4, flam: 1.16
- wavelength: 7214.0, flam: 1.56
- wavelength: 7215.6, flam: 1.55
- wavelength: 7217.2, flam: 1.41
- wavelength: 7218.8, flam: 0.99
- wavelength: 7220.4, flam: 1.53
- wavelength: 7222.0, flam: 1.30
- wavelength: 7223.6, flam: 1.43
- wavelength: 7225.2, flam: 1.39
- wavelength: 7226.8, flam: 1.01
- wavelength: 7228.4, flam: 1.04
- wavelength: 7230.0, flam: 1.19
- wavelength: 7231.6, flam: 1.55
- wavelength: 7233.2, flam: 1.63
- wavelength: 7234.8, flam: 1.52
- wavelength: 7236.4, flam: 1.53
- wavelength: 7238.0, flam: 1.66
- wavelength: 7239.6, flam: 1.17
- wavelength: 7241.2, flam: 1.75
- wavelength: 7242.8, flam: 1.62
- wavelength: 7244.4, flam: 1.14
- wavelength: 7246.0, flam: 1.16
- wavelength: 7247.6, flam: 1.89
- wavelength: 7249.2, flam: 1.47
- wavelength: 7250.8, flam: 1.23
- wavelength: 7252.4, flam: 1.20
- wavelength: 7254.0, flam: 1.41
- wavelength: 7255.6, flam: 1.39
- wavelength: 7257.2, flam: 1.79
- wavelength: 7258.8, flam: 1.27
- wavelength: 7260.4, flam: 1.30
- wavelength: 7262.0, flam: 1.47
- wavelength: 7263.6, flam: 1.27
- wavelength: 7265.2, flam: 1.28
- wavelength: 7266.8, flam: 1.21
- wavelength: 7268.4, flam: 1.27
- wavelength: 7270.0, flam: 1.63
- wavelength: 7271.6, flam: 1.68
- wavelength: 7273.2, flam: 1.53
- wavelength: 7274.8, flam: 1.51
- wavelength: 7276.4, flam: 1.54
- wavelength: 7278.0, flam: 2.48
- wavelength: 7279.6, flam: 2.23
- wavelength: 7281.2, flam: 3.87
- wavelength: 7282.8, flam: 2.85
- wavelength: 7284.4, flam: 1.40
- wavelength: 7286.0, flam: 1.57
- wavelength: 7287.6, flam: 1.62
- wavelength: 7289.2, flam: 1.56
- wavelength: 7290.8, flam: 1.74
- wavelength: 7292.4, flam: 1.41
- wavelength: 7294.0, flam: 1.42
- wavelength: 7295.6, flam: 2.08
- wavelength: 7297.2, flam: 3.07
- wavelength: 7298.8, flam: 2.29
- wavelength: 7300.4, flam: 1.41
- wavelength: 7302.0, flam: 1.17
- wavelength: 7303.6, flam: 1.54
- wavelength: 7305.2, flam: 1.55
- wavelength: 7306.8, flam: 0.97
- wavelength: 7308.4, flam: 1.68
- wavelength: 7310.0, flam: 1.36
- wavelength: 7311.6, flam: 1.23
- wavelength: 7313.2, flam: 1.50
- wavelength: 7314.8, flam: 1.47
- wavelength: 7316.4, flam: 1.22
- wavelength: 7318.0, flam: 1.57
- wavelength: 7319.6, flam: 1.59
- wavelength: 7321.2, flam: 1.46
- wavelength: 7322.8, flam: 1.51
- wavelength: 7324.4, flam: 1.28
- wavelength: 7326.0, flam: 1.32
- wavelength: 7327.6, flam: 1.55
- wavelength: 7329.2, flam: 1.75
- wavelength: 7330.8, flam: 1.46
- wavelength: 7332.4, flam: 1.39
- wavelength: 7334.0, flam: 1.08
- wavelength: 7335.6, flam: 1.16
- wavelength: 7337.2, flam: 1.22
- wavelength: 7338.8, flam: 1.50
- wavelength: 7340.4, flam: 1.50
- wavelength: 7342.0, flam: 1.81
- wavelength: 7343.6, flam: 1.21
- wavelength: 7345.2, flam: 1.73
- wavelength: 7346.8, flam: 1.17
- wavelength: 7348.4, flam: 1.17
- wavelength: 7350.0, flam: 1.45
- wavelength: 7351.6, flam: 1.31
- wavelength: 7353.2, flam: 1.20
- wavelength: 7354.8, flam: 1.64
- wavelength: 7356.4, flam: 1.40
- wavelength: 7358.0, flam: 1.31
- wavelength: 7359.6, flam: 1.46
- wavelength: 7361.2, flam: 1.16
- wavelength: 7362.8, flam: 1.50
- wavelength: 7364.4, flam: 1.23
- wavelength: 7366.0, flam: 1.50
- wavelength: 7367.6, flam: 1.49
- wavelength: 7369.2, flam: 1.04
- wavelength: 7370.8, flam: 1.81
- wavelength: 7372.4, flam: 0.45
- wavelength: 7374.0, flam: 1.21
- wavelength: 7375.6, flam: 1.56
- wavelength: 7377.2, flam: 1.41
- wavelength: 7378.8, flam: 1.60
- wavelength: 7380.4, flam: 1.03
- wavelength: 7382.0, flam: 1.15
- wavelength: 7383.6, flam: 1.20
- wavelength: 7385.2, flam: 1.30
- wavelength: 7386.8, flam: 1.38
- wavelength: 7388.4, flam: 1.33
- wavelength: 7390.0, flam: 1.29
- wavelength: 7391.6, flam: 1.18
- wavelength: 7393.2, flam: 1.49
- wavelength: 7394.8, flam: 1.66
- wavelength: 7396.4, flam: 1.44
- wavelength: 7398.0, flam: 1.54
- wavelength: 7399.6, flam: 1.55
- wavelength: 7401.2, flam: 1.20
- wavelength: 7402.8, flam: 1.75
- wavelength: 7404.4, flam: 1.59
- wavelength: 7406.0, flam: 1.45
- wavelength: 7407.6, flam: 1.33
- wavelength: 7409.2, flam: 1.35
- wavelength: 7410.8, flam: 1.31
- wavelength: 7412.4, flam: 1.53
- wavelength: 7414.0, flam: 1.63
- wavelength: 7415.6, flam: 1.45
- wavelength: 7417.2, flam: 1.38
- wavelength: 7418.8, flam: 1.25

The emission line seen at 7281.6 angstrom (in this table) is [S II]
